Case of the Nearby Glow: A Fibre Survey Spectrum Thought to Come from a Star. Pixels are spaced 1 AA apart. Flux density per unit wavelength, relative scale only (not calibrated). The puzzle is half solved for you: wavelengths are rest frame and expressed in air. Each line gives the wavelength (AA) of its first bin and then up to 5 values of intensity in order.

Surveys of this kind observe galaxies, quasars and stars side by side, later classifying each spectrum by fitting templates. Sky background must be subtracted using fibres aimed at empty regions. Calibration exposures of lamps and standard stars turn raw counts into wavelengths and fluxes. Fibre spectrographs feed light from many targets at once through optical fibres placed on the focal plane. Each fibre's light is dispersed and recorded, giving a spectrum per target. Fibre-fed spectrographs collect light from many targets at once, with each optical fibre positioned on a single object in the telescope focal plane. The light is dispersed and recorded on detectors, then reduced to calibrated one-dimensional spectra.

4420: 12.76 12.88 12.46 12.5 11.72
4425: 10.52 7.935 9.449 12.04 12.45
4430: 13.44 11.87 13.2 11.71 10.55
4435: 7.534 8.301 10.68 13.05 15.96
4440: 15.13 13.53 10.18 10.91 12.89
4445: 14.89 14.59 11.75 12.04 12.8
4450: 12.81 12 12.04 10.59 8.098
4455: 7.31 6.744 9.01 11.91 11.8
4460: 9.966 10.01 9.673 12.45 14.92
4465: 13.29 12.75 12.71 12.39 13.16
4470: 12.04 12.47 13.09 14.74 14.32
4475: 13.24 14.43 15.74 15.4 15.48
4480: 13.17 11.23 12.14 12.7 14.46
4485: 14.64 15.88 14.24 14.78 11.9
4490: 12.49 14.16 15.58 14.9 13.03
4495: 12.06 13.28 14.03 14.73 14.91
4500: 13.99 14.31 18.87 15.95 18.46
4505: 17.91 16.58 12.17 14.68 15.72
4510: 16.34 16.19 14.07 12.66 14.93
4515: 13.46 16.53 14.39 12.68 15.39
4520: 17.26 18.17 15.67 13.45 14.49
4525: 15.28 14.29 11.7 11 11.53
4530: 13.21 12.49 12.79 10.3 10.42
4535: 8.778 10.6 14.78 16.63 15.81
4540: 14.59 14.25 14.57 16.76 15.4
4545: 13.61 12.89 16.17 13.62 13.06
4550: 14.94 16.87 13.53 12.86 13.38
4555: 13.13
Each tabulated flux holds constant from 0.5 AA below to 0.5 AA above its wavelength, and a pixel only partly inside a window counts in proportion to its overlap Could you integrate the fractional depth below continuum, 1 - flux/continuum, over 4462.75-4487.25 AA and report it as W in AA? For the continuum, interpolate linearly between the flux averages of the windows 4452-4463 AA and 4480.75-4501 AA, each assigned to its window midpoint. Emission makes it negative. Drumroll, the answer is -3.7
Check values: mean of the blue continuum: 9.76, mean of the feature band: 13.6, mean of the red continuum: 13.8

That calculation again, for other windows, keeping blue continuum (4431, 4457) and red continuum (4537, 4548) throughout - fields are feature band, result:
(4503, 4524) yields -2.1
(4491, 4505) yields -1.6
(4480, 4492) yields -0.5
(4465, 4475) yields -0.5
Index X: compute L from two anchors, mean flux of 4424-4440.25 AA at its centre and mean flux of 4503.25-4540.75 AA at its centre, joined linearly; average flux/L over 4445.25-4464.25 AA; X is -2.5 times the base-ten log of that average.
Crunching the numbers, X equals 0.098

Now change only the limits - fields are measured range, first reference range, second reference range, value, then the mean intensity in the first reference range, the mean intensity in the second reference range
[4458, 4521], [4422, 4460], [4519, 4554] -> -0.11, 11.5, 13.9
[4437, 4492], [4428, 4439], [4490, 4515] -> 0.03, 11.5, 14.9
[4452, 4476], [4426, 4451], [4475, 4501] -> 0.12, 12.1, 14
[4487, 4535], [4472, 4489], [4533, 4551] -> -0.02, 14.1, 13.9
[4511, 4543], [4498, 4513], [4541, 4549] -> 0.09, 15.6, 14.6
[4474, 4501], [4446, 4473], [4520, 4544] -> -0.13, 11.6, 13.7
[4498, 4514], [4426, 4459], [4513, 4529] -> -0.12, 11.5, 14.4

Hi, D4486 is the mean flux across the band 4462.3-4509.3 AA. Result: 14.1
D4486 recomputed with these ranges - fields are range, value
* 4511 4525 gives 14.9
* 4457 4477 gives 12.6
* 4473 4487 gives 14.1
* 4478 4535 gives 14.2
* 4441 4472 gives 11.7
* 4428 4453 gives 12.2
